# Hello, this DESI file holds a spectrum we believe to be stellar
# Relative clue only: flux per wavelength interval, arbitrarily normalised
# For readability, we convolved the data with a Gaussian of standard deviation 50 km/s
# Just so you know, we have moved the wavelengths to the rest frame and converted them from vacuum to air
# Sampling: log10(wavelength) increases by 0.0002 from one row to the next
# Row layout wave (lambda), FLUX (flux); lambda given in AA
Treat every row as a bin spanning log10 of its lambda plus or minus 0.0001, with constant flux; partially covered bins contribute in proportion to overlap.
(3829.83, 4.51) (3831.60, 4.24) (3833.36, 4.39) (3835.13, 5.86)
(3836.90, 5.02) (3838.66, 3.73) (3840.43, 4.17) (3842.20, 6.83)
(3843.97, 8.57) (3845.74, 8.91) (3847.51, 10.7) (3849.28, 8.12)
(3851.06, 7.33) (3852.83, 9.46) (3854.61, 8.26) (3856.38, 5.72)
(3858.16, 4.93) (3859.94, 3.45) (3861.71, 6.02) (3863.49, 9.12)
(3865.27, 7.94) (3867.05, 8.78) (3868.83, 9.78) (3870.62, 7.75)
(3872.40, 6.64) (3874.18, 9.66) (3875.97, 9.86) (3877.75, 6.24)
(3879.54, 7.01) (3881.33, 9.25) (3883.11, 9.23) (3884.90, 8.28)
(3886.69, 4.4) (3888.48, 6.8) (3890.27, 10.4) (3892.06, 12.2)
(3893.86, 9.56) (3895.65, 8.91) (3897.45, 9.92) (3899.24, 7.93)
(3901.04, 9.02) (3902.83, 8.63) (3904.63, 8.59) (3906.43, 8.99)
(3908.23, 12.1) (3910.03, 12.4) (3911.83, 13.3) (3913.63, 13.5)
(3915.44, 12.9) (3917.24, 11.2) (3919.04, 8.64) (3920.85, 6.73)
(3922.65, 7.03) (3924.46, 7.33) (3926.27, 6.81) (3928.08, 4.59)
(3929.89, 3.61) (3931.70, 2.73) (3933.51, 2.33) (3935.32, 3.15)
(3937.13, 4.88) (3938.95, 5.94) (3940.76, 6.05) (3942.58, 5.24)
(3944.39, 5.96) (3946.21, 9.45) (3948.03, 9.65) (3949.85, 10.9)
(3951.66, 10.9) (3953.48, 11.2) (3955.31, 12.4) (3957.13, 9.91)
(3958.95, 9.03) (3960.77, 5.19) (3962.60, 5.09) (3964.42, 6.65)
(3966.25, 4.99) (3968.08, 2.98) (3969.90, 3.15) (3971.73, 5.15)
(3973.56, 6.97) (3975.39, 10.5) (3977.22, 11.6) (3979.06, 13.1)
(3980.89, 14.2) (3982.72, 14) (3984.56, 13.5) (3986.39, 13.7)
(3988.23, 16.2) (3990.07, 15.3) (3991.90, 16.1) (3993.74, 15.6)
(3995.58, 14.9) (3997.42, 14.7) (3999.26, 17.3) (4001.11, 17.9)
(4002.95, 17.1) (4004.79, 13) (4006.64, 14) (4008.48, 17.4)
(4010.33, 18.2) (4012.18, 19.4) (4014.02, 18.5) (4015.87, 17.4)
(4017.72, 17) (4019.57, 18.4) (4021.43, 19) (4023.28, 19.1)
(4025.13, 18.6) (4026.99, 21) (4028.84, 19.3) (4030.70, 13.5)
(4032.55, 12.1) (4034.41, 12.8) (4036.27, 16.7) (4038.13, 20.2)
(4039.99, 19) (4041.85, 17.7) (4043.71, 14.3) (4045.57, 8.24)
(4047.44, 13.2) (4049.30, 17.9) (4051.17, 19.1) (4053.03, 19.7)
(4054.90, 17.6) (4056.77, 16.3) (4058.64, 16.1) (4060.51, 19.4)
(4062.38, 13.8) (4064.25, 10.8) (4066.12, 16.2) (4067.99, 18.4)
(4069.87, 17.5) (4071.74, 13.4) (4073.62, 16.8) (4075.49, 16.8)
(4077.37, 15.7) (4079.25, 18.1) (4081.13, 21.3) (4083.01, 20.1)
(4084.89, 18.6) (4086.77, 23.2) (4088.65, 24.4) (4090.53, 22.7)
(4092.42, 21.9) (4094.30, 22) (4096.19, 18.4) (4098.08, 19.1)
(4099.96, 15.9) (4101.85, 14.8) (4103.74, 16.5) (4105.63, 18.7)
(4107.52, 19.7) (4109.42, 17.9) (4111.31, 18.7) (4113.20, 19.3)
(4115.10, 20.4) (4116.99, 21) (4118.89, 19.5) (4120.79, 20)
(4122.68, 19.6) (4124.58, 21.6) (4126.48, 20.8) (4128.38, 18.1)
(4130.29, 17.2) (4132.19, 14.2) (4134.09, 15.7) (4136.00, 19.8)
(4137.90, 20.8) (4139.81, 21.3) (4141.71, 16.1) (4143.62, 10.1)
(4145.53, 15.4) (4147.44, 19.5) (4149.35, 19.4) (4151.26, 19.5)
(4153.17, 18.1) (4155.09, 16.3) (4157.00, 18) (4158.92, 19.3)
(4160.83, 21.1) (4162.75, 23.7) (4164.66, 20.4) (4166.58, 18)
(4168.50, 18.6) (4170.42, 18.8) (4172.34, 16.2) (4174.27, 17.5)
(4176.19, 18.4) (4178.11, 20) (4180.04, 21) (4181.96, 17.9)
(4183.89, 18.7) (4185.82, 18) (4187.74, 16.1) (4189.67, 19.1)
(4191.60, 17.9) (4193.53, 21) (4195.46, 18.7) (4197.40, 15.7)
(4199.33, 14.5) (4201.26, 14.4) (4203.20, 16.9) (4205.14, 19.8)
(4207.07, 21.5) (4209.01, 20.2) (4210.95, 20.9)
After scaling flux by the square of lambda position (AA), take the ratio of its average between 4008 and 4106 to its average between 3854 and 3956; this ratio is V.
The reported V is 2.33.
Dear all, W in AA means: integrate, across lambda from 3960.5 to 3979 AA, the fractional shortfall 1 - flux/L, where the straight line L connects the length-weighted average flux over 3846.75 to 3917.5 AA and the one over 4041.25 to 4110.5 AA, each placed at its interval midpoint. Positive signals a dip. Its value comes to 9.0 AA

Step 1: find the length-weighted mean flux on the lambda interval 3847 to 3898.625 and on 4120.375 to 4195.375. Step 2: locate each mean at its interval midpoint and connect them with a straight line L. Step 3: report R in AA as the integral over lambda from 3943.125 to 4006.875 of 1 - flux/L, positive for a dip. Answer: 4.4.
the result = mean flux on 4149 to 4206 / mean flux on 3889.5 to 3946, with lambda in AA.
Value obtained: 2.28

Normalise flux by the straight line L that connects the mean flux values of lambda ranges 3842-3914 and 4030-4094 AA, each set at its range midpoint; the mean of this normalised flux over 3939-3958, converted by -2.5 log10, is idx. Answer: 0.31 mag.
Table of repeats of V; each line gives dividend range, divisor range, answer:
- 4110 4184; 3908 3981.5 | 2.60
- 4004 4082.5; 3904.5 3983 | 2.16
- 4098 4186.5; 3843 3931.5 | 2.49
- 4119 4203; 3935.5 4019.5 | 1.71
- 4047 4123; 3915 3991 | 2.34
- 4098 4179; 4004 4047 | 1.17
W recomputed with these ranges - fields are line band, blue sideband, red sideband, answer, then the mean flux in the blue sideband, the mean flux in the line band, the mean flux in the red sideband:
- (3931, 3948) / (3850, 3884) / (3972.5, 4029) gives 9.56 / 7.71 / 5.35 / 15.8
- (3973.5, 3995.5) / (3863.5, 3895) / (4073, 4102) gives 0.61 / 8.48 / 13.7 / 19.5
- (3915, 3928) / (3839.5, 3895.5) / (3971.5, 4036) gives 3.12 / 7.93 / 8.25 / 15.5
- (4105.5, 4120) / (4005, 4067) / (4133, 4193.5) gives -1.39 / 16.7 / 19.4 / 18.4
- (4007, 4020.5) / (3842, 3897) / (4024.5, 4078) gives -3.05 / 8.1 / 17.9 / 16.3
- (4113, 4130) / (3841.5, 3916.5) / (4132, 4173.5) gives -2.75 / 8.76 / 19.9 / 18.3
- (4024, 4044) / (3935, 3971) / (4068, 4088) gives -3.65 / 7.19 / 16.9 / 18.3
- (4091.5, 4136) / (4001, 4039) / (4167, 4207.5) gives -2.74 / 17.2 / 18.8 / 18.1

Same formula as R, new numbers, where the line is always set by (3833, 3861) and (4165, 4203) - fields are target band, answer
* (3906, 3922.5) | -3.9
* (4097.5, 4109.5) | -1.7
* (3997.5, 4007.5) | -3.3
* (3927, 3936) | 5.8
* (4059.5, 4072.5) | -1.6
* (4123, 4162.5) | -4.0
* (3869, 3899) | -2.5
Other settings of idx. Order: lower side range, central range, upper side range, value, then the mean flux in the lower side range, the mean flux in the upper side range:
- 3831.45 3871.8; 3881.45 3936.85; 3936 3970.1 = -0.16 mag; 6.97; 7.4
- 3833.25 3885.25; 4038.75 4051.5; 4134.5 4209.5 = -0.12 mag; 7.4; 18.4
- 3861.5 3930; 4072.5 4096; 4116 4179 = -0.23 mag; 8.83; 18.6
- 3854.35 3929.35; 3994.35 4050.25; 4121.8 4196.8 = -0.23 mag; 8.55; 18.5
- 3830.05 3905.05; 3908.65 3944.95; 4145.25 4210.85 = 0.29 mag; 7.63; 18.6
